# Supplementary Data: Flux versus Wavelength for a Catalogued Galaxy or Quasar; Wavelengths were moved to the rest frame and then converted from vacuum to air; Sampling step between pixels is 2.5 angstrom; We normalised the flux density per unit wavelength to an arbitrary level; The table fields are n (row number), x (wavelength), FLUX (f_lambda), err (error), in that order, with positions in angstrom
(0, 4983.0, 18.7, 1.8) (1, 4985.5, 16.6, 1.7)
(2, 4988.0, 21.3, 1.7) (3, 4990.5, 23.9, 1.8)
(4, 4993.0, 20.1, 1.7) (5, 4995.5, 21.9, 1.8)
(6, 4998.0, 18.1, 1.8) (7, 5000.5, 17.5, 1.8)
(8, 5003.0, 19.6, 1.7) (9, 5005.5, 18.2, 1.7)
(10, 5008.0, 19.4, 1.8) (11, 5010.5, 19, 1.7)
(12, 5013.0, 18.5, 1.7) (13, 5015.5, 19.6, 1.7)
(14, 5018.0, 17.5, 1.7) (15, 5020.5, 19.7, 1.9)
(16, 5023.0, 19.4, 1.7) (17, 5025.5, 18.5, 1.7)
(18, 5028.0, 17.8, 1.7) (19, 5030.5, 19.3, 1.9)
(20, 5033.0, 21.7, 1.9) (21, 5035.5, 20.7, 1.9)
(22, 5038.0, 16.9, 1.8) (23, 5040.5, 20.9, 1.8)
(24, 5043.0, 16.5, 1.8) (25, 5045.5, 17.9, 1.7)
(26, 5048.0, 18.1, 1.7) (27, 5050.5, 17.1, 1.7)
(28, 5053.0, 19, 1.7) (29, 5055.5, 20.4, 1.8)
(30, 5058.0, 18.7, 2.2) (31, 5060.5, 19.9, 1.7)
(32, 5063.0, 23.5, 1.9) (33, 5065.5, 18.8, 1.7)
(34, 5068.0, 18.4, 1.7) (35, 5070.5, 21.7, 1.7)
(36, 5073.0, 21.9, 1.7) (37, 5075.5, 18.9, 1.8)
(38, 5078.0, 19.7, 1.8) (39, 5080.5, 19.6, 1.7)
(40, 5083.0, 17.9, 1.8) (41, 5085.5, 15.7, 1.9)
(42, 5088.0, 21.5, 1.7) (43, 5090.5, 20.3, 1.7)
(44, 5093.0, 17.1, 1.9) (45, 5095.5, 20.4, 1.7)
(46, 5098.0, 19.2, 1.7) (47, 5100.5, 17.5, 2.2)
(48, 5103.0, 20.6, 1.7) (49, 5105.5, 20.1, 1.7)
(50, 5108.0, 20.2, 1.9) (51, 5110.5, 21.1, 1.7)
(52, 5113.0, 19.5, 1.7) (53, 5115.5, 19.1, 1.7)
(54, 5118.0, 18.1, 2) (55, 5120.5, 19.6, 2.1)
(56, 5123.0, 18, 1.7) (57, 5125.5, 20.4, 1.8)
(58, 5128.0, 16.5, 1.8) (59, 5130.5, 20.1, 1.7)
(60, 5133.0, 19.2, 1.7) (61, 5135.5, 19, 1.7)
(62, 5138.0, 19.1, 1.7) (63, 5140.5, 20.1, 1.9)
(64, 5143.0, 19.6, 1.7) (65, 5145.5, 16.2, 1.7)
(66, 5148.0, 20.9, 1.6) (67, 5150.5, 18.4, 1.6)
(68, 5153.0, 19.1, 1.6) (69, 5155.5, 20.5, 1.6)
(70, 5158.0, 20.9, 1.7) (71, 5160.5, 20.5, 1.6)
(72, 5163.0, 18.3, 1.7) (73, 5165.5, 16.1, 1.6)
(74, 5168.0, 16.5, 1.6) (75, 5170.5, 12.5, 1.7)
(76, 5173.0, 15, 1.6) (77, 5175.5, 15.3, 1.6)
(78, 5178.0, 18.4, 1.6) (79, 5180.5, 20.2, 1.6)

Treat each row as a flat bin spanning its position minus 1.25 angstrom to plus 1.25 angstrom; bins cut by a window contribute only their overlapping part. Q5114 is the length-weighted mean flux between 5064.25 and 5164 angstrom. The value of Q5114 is 19.3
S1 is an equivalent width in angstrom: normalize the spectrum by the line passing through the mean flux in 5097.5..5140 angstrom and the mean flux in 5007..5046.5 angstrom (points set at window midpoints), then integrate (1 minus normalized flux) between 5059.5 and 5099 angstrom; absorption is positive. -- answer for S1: -1.1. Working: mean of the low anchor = 19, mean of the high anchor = 19.3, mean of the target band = 19.7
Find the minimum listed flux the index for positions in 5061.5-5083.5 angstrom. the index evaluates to 17.9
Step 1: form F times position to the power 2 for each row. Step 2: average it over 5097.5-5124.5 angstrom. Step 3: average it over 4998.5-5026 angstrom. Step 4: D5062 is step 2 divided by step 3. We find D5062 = 1.1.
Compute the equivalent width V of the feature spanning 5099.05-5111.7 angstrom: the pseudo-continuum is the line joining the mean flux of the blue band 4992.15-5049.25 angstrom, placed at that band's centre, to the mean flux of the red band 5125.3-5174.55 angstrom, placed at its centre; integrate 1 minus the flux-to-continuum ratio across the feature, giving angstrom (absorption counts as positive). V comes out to -0.9 angstrom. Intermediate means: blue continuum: 19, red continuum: 18.4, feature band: 19.9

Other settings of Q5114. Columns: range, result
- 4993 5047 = 19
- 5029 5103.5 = 19.3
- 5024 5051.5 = 18.7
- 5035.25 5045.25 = 18.5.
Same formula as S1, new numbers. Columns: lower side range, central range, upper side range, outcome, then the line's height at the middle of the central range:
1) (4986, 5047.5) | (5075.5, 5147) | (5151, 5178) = -3.8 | 18.2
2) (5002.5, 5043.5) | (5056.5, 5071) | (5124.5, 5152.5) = -0.8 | 19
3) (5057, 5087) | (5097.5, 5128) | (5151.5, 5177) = -1.1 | 18.7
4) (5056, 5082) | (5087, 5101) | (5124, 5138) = 0.2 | 19.7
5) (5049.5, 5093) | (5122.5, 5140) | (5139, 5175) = -0.4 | 18.6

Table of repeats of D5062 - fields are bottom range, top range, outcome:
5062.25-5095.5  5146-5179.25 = 0.94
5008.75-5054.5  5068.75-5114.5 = 1.07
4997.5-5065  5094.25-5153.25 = 1.05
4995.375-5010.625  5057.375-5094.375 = 1.07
